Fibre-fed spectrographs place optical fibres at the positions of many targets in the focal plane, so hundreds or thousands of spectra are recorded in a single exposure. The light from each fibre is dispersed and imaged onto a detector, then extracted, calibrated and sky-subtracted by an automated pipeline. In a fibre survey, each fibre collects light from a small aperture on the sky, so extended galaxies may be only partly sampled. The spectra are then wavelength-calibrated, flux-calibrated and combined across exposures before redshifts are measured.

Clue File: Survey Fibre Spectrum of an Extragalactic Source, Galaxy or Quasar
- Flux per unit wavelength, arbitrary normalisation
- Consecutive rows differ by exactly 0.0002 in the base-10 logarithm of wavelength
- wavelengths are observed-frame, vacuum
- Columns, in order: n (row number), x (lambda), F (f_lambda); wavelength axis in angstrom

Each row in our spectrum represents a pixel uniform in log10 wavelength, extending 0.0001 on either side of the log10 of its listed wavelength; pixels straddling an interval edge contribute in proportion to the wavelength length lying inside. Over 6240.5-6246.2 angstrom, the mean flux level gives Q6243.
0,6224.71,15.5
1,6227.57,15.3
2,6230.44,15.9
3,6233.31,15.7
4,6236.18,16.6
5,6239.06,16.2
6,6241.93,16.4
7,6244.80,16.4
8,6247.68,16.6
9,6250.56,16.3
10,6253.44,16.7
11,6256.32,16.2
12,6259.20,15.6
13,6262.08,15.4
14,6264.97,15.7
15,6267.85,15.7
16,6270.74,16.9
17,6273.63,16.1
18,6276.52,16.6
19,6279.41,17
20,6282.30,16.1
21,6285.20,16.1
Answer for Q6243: 16.4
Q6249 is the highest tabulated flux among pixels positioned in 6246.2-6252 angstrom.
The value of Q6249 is 16.6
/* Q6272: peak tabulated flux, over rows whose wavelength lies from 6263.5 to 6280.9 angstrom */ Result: 17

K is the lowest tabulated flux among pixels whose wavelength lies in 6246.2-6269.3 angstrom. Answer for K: 15.4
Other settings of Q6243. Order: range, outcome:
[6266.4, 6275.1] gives 16.2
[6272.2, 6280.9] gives 16.6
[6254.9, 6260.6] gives 15.9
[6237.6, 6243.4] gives 16.3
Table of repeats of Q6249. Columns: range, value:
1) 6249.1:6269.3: 16.7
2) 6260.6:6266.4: 15.7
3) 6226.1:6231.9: 15.9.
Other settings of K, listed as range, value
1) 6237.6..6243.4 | 16.2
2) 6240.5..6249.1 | 16.4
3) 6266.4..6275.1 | 15.7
